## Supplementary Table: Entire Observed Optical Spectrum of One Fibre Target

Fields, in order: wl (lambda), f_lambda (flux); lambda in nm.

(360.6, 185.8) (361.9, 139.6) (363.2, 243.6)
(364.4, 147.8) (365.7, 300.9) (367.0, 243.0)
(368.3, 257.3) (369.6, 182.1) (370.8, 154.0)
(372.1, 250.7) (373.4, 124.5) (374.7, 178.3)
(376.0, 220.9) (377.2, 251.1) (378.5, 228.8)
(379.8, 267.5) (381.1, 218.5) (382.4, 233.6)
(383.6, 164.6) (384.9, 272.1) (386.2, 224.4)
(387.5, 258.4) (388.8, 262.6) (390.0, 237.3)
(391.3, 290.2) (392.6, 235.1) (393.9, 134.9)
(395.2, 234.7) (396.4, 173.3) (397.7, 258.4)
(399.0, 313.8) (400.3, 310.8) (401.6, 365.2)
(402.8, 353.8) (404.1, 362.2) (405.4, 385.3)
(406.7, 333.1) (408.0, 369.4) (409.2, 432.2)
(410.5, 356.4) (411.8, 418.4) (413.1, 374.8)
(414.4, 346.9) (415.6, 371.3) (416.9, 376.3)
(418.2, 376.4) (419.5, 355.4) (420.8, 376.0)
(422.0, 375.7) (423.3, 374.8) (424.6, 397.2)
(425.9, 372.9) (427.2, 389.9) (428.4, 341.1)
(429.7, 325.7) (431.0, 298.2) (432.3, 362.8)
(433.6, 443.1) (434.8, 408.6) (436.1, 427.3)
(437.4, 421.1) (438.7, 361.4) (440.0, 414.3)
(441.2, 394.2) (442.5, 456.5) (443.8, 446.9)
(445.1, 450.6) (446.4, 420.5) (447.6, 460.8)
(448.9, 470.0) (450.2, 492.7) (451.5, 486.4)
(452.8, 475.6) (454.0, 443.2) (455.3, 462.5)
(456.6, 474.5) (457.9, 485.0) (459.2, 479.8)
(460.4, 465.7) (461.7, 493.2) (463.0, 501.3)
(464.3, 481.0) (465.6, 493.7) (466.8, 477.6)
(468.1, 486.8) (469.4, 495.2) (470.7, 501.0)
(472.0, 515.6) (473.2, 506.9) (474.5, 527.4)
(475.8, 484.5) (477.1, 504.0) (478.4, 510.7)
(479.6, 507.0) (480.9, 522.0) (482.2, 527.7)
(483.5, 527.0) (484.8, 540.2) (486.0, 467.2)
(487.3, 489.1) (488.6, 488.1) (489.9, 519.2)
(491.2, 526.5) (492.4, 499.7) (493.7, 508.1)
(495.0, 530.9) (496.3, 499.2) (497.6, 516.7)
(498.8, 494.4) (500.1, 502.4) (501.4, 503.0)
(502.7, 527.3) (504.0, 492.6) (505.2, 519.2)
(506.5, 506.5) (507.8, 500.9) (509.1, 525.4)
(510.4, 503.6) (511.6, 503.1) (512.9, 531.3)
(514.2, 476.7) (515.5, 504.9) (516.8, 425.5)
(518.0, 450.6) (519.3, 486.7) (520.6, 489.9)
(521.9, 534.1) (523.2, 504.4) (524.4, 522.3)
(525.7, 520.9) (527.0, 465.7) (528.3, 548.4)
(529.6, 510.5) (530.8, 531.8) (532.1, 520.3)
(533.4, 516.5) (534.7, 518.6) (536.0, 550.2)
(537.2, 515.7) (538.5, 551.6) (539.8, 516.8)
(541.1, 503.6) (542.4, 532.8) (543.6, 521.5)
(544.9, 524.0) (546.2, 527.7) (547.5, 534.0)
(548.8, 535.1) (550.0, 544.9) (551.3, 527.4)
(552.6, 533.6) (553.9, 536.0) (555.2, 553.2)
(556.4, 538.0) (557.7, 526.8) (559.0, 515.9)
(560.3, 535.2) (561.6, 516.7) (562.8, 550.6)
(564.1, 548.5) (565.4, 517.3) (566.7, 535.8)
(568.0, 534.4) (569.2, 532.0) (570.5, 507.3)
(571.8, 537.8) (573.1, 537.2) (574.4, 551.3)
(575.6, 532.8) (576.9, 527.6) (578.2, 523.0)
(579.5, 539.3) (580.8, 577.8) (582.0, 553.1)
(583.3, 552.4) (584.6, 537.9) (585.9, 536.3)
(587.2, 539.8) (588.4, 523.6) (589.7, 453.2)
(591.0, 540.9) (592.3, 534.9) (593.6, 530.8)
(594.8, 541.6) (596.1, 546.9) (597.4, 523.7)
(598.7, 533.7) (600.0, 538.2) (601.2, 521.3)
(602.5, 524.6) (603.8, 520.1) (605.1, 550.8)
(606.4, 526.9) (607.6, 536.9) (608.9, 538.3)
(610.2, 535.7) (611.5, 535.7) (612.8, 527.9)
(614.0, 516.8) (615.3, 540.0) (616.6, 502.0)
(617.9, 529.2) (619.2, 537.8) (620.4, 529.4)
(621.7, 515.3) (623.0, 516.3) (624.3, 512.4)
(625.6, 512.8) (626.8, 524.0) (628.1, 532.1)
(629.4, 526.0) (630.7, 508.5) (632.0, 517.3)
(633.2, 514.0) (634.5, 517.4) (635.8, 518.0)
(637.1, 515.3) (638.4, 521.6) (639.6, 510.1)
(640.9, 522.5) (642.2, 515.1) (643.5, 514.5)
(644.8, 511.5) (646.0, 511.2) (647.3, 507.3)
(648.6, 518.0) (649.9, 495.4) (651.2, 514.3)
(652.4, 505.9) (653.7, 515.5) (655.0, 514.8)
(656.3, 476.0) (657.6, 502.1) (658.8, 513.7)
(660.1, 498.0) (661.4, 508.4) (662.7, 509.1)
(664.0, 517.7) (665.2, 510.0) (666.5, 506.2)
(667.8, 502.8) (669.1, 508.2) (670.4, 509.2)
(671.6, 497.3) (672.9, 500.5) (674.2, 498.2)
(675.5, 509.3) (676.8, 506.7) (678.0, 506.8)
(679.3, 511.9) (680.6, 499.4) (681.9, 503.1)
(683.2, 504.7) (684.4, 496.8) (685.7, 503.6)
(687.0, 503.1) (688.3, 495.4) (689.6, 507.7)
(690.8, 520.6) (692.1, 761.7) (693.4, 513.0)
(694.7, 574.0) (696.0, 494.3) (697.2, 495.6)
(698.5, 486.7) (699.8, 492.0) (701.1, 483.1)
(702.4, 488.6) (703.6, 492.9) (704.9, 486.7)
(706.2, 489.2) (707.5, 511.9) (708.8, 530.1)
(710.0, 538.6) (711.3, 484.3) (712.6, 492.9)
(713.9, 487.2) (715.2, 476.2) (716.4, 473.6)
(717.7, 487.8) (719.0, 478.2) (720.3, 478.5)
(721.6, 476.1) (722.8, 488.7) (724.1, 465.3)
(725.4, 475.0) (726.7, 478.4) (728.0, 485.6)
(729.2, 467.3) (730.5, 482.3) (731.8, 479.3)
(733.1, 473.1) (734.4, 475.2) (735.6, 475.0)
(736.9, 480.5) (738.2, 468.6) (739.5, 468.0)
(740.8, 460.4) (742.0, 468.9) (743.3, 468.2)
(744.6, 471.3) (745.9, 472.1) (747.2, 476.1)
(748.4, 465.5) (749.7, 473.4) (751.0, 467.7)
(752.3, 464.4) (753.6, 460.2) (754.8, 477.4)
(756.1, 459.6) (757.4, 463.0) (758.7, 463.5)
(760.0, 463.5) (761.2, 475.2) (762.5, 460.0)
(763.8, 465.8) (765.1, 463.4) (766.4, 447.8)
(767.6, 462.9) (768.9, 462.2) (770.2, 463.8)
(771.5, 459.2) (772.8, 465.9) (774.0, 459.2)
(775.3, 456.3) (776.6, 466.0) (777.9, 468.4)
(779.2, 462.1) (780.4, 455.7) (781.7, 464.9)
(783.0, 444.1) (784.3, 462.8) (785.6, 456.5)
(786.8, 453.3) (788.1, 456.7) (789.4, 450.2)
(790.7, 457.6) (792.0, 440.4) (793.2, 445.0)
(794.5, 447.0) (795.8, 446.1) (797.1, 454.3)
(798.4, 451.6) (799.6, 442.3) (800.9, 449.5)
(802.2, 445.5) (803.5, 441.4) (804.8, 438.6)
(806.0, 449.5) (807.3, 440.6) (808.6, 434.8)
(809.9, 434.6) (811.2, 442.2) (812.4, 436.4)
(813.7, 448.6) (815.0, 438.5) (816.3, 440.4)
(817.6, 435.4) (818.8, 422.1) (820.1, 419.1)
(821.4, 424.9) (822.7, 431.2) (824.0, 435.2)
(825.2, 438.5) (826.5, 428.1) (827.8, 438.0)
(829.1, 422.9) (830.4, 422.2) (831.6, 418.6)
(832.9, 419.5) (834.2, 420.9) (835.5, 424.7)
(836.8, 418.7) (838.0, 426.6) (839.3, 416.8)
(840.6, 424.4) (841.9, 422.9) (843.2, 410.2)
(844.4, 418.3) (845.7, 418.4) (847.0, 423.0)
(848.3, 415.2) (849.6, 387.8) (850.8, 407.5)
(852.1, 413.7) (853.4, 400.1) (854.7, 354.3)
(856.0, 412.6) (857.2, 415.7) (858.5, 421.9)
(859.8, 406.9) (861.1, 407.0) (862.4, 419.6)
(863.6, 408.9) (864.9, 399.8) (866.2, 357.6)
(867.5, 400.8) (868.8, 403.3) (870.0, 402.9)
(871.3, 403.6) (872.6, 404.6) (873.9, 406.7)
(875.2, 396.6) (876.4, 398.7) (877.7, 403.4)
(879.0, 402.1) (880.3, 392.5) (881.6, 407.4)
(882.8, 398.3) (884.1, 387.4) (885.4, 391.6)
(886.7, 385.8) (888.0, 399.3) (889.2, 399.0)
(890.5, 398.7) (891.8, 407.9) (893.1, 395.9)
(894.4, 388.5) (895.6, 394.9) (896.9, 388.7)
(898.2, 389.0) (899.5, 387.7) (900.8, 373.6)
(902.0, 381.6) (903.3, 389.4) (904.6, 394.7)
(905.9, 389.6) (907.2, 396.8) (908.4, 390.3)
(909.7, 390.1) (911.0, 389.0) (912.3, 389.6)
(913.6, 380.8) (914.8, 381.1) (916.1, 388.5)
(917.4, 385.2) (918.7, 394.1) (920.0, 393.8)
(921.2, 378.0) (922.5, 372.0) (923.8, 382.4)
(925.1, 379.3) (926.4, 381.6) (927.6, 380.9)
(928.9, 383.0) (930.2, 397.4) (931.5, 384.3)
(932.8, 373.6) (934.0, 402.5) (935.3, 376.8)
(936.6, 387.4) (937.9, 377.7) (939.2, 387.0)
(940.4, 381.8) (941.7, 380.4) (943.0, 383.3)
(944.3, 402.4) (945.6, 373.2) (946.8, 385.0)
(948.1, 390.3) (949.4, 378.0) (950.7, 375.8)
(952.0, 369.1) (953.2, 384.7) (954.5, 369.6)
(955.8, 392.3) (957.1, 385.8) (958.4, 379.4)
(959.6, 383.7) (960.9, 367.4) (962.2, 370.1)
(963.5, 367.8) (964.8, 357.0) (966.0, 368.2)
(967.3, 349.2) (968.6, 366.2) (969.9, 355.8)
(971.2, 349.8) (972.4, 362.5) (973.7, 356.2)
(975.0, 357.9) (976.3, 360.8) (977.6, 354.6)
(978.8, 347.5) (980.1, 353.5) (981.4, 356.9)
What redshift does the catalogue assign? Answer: 0.000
